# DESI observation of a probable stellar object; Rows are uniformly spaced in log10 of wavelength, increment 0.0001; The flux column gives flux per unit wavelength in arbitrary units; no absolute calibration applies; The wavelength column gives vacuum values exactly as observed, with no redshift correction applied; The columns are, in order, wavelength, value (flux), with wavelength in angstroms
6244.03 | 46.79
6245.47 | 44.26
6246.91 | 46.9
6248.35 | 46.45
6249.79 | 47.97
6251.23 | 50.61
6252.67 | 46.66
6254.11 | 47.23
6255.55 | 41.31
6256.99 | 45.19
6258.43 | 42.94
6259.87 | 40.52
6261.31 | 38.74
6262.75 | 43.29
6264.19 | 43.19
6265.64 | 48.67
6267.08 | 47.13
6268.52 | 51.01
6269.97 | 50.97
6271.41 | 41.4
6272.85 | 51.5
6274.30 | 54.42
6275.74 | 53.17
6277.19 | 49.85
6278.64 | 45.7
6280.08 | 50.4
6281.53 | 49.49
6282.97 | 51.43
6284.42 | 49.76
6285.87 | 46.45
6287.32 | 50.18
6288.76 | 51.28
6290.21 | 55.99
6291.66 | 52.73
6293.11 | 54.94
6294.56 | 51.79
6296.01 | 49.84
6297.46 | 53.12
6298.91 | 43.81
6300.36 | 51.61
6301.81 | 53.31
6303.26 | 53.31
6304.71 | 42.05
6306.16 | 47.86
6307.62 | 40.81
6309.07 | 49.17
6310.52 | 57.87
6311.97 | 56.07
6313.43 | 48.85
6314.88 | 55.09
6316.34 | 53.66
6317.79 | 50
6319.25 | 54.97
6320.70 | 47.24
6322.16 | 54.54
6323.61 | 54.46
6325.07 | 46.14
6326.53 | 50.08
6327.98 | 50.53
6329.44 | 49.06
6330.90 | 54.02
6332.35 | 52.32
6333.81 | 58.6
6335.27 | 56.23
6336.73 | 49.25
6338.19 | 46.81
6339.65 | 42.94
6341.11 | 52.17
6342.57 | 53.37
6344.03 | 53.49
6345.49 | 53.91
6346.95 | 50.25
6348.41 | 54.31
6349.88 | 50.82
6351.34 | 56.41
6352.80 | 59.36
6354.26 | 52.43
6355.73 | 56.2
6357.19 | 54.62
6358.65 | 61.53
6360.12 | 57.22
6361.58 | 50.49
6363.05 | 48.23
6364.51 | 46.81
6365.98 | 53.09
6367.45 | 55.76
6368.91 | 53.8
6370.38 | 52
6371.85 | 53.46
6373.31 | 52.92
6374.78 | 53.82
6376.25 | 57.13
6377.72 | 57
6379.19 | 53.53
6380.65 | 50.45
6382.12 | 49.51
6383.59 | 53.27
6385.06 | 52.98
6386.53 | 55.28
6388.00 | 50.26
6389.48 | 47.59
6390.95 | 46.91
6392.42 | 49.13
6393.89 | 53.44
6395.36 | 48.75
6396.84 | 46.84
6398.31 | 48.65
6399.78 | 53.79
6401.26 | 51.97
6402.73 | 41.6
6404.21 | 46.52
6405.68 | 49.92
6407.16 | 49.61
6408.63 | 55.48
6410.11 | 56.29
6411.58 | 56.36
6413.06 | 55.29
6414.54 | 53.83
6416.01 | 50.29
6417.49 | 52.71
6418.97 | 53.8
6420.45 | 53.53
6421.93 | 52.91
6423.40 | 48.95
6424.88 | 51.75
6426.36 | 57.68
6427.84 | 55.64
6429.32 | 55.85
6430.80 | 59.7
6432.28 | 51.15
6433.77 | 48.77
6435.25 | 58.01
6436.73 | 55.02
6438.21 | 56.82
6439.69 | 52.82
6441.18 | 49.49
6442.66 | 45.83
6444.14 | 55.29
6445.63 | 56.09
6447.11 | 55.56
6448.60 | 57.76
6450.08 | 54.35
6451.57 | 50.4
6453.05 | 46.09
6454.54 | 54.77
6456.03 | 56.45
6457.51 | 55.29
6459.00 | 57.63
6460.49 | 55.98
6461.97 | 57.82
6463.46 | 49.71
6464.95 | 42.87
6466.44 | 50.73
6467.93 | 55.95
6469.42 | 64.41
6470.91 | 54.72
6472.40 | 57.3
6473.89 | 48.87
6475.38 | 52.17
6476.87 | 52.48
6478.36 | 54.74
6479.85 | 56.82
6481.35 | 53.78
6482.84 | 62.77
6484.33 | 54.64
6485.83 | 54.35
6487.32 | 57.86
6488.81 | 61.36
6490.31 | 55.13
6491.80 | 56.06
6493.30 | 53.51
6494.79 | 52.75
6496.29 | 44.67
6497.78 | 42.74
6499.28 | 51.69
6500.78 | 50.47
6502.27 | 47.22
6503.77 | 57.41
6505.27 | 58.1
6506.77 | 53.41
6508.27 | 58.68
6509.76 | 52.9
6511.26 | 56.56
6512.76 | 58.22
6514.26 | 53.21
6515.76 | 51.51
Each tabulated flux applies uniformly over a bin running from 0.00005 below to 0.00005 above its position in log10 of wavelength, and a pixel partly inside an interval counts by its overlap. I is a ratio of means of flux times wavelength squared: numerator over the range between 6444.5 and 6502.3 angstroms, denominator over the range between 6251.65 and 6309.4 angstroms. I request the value 1.18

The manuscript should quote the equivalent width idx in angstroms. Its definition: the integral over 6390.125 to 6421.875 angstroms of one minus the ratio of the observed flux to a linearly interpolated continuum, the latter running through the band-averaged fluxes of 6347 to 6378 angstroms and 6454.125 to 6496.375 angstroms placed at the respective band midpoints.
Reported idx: 1.8 angstroms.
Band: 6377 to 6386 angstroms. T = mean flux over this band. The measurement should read 52.9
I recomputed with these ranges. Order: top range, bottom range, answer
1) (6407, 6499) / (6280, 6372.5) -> 1.08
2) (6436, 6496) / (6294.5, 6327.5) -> 1.13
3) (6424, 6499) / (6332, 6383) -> 1.05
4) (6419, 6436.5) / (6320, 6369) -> 1.06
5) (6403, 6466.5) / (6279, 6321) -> 1.09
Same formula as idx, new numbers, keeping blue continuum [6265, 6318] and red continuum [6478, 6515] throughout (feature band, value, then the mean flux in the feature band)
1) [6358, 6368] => -0.3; 53.1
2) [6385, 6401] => 0.6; 50.2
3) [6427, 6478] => -0.4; 53.9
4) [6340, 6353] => -0.4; 53.2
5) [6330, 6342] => -0.1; 51.5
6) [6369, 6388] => -0.5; 53.3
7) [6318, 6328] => 0.0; 51.1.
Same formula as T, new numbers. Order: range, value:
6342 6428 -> 52.6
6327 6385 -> 53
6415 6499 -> 53.8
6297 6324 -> 50.9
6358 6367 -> 52.9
